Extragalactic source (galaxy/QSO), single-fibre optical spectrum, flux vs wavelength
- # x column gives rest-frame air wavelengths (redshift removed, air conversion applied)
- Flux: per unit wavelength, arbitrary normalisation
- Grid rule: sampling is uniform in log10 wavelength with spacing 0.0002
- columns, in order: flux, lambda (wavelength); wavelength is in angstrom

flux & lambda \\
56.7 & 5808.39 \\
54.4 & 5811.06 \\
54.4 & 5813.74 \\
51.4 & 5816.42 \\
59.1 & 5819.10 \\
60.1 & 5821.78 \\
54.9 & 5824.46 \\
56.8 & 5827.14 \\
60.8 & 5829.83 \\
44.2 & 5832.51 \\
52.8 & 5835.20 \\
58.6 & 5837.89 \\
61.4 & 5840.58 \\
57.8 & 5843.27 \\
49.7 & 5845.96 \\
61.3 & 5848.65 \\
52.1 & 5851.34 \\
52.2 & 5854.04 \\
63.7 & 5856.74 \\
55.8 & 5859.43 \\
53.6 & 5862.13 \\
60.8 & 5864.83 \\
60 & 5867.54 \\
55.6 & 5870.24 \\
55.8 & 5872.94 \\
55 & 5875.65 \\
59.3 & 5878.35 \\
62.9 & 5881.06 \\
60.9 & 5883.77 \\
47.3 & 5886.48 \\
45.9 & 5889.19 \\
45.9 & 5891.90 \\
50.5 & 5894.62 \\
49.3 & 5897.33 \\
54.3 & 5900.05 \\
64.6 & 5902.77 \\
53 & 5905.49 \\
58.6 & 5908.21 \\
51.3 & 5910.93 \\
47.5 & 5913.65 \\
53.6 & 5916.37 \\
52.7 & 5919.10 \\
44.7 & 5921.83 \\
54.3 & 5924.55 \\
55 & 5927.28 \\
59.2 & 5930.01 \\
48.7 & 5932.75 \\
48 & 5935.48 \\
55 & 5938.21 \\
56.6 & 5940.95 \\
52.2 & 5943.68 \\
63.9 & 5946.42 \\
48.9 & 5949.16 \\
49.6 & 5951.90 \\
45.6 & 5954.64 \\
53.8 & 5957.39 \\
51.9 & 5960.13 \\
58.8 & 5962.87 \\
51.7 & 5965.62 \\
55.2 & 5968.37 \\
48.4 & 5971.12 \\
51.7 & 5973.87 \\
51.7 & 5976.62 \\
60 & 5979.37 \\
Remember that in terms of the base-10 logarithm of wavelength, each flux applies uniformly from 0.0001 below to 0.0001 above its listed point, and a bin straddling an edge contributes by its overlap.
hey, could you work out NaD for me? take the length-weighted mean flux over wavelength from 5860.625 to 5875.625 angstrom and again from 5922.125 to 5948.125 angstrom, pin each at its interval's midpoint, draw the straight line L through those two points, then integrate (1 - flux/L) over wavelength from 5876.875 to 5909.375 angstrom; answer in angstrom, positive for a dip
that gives 0.9 angstrom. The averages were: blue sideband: 56.9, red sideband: 54.3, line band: 54.4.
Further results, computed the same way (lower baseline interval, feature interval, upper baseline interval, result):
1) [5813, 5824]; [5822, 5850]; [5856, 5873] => 0.4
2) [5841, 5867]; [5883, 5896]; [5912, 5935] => 1.1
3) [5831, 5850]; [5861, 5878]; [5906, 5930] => -0.9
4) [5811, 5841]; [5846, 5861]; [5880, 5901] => -0.6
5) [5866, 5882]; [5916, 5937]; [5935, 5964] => 1.0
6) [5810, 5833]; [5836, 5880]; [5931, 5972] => -1.9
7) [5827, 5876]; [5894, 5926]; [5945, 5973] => 0.8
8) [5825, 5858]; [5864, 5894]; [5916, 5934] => -0.4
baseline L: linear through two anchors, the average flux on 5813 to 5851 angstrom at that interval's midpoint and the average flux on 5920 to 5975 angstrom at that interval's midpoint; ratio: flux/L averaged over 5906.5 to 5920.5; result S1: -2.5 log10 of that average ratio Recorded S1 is 0.02 mag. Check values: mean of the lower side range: 55.9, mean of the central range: 52.7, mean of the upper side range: 52.7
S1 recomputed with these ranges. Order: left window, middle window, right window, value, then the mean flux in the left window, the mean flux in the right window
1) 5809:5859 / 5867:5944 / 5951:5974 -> 0.000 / 55.9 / 51.9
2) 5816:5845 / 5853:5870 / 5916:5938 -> -0.053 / 56.2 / 52.1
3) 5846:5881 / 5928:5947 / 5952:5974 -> -0.023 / 57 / 52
